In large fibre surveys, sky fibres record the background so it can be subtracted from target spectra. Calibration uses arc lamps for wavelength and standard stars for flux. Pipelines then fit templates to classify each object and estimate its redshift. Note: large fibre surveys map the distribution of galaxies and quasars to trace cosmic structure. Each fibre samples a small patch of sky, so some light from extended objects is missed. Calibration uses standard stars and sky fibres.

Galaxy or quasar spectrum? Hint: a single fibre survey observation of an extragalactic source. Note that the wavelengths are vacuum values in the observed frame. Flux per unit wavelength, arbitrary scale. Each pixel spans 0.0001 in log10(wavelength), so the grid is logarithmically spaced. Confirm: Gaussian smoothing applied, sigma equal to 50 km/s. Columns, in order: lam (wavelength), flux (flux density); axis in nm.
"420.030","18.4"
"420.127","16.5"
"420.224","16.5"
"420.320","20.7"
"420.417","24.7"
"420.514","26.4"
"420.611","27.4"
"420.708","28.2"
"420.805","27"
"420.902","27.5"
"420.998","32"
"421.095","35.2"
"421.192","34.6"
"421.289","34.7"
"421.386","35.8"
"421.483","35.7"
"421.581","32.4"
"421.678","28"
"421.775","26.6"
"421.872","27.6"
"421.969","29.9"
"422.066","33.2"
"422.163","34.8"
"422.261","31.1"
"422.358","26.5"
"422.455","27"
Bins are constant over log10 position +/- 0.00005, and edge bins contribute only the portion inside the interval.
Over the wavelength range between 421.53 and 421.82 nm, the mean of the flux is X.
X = 29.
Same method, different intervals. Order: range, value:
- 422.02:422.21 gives 34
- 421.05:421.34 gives 34.8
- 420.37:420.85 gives 26.7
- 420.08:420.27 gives 16.5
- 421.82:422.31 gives 31.3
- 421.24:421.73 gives 33.2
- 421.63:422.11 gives 29.1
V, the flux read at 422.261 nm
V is 31.1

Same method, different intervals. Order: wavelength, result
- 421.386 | 35.8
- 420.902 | 27.5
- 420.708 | 28.2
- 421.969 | 29.9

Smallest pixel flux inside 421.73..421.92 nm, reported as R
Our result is 26.6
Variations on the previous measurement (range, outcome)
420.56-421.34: 27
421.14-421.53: 34.6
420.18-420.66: 16.5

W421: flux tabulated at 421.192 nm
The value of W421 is 34.6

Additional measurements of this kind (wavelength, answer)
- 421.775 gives 26.6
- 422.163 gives 34.8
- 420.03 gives 18.4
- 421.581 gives 32.4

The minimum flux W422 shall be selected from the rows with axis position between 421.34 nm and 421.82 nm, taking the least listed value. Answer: 26.6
